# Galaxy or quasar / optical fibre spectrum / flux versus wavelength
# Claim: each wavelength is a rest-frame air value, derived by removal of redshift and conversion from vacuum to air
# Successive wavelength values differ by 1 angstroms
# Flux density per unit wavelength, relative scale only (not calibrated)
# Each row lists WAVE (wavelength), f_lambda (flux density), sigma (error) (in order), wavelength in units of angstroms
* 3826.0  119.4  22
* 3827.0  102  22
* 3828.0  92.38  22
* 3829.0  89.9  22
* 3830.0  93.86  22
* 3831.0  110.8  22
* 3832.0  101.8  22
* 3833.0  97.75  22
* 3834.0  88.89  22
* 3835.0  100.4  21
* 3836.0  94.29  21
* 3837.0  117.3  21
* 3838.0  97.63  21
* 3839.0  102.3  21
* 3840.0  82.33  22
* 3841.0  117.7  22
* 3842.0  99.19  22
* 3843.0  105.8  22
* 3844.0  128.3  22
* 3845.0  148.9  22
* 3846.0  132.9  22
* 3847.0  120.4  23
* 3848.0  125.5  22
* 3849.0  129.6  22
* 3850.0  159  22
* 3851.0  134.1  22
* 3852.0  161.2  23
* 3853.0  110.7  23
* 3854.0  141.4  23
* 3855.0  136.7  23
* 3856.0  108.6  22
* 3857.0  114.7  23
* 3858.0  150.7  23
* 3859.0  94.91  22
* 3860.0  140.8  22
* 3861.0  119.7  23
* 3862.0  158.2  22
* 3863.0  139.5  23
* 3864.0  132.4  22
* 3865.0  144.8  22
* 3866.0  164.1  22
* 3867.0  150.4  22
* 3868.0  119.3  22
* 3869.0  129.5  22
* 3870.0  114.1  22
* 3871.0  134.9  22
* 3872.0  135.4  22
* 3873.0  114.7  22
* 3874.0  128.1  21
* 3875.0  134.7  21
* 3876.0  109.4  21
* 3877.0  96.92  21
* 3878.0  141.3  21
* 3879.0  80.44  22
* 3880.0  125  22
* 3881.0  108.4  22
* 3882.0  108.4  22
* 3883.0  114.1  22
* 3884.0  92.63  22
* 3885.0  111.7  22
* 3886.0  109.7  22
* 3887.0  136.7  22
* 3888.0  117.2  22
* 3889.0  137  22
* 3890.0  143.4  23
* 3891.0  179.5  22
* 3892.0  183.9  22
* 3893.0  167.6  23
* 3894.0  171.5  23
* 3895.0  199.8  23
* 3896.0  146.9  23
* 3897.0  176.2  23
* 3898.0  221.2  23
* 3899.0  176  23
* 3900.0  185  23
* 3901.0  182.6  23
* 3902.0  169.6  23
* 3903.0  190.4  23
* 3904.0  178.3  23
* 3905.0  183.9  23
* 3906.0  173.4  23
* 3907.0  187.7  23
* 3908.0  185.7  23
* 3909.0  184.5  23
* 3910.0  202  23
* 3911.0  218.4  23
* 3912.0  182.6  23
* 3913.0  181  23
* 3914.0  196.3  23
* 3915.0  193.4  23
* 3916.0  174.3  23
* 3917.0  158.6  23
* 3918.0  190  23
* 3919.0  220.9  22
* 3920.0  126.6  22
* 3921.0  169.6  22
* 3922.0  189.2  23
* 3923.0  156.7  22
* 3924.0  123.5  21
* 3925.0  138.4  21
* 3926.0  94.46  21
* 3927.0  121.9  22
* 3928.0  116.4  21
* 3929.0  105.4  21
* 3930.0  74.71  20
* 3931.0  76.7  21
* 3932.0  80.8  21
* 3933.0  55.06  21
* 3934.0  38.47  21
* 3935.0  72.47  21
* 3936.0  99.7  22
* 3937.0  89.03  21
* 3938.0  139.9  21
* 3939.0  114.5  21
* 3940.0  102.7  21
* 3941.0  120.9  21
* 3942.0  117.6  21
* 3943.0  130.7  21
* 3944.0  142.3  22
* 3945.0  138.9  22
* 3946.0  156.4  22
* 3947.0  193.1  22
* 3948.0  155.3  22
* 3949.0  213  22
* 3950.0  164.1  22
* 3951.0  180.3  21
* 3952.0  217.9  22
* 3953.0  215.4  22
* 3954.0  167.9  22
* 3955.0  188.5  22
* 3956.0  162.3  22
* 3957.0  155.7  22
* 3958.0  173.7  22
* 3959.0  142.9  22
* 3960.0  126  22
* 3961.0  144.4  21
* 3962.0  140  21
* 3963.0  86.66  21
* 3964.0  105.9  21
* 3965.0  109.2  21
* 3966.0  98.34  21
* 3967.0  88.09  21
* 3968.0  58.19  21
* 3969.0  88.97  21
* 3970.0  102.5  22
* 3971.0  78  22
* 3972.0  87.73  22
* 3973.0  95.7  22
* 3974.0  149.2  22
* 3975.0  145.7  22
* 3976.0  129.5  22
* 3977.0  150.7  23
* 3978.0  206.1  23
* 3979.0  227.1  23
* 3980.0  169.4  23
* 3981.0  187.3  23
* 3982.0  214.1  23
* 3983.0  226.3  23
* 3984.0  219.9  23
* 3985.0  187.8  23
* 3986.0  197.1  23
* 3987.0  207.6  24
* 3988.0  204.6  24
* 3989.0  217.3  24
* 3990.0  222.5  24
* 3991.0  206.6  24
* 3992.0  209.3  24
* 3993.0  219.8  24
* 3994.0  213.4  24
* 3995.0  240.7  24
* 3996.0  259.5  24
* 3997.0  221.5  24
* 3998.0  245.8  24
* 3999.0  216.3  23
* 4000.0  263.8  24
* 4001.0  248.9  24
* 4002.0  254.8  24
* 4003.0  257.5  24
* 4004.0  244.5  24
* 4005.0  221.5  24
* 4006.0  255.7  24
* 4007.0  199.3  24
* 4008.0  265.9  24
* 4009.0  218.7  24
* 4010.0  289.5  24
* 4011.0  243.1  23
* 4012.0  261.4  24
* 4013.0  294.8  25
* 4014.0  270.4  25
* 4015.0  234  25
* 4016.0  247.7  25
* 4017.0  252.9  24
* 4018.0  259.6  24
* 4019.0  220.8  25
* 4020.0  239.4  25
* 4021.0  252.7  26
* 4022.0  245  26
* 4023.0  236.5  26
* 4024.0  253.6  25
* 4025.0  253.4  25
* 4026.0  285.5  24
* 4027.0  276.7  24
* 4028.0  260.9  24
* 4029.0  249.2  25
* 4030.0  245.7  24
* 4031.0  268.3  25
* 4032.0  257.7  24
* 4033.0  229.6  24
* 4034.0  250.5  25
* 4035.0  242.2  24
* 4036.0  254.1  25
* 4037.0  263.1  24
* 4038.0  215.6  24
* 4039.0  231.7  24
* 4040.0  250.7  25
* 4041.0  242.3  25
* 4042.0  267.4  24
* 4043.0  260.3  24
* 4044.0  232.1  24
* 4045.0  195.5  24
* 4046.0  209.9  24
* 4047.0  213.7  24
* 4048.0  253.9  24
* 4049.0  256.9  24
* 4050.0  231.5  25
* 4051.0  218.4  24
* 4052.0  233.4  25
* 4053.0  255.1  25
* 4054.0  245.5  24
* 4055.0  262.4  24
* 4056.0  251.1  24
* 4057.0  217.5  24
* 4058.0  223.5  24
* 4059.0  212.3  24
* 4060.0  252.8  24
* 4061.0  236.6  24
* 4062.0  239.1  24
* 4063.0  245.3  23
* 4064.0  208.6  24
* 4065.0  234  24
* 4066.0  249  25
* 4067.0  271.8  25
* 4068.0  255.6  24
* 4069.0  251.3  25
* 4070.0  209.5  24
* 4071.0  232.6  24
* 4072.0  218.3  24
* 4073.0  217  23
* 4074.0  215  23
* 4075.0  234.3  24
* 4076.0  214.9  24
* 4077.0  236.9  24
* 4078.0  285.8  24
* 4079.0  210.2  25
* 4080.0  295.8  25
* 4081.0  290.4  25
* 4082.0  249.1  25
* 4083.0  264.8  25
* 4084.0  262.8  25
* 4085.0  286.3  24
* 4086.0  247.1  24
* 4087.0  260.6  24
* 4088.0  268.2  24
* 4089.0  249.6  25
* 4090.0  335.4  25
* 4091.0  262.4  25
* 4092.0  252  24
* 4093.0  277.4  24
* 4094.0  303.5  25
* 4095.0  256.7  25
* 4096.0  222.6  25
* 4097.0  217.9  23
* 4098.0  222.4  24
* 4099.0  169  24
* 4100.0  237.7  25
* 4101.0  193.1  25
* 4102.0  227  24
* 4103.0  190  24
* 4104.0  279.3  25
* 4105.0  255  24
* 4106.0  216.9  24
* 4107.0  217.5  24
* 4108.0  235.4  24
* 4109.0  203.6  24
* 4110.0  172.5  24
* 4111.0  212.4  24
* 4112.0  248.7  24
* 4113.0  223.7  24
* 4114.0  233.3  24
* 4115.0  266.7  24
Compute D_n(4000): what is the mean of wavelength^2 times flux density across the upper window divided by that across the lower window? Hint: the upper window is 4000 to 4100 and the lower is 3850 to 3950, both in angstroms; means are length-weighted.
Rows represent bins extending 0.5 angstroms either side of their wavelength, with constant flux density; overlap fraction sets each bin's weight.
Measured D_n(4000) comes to 1.9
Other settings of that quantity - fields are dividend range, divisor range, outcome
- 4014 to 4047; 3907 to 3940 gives 1.86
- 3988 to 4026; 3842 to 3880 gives 2.02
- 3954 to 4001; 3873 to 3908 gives 1.19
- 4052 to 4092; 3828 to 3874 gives 2.27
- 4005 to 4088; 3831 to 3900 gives 2.07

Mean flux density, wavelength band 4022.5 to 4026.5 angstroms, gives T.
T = 257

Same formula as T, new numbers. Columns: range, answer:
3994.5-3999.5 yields 237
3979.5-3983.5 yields 199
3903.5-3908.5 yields 182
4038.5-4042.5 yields 248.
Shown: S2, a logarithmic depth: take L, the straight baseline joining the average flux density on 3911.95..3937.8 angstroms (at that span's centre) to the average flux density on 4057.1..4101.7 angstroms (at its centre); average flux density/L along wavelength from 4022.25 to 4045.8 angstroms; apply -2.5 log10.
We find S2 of -0.18 mag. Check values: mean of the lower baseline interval 131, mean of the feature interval 248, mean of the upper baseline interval 245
